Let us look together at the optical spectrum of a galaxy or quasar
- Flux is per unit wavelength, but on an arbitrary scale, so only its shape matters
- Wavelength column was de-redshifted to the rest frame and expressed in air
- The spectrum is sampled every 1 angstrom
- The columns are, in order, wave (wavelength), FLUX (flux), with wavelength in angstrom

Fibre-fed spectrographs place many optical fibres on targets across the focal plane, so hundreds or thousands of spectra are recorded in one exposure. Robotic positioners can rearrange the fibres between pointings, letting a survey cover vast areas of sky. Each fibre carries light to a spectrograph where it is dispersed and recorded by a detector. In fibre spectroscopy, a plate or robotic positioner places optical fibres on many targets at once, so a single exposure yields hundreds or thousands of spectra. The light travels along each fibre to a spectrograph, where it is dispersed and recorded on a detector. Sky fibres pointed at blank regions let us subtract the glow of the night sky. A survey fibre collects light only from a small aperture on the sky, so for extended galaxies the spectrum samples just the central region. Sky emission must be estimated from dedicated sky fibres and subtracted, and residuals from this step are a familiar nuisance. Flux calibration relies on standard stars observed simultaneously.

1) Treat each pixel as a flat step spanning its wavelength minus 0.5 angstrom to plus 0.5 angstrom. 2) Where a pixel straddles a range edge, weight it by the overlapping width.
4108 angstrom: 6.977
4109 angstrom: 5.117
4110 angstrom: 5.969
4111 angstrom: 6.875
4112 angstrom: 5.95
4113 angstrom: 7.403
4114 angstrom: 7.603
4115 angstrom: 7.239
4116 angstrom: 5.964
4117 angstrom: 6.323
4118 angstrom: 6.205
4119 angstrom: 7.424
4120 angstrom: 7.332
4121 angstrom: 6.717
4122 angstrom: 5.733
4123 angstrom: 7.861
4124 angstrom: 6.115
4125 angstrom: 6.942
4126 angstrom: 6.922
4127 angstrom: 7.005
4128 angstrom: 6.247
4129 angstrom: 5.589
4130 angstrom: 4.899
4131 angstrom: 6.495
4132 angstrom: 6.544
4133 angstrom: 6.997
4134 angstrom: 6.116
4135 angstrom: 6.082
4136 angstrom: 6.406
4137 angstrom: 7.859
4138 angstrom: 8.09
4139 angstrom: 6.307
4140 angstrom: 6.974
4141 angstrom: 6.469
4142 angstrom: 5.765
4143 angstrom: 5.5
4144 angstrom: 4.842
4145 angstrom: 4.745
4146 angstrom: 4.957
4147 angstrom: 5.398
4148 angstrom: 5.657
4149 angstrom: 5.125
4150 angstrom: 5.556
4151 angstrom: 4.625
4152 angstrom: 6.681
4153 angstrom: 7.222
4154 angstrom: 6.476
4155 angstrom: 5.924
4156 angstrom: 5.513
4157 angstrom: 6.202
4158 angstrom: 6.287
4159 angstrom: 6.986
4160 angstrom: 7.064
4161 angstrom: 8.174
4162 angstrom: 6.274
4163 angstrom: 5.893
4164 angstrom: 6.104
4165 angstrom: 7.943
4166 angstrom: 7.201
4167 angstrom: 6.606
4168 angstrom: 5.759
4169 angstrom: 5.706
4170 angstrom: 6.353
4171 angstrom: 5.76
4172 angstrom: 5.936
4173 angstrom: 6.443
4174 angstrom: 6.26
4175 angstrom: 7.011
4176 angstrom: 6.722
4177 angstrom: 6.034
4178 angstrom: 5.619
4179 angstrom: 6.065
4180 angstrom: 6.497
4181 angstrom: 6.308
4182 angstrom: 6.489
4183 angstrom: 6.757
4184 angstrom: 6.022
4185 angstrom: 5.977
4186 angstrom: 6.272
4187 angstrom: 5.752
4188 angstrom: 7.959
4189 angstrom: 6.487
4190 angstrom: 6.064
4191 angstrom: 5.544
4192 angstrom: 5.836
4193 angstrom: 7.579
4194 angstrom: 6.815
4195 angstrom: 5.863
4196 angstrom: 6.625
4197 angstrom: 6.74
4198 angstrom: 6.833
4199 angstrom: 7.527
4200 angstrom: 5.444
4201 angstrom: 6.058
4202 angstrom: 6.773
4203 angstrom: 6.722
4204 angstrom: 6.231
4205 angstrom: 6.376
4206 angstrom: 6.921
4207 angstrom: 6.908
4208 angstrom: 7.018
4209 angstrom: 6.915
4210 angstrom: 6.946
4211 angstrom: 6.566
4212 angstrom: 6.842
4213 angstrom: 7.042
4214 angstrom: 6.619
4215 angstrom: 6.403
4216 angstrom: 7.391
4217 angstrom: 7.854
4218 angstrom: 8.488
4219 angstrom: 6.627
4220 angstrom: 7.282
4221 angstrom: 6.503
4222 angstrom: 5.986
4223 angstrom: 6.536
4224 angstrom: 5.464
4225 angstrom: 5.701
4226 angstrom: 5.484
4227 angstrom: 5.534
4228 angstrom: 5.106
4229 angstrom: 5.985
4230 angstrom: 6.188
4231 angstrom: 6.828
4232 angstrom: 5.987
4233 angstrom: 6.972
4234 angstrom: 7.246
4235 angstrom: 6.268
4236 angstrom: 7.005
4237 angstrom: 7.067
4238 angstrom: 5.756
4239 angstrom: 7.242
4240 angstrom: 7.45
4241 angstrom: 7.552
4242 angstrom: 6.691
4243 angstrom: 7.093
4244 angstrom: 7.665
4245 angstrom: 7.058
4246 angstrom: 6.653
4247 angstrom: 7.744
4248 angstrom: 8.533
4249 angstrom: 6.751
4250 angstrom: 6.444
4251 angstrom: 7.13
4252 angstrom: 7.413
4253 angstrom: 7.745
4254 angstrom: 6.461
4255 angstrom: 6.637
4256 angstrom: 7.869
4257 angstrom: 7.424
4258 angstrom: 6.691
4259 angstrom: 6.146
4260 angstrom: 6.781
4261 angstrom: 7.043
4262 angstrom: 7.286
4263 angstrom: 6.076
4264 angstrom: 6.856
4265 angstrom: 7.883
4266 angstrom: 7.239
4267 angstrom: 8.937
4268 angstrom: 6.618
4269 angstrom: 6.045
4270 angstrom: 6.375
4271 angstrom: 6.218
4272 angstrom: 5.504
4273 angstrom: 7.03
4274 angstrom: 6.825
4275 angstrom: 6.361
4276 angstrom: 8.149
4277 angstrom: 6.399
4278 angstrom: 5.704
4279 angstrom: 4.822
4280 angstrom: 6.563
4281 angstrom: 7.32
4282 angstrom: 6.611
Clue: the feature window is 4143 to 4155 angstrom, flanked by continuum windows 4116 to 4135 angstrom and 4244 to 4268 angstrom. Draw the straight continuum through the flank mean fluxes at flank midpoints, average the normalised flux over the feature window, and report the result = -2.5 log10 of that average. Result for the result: 0.19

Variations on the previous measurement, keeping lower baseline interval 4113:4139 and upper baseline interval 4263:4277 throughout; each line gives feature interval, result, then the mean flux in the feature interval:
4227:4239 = 0.07 mag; 6.4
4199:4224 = 0.01 mag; 6.76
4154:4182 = 0.06 mag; 6.4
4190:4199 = 0.04 mag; 6.51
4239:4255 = -0.06 mag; 7.21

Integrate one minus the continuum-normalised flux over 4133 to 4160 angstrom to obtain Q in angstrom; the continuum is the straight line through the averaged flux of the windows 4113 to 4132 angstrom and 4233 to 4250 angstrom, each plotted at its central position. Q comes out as 2.42 angstrom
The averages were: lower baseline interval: 6.61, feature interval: 6.1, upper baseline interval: 7.09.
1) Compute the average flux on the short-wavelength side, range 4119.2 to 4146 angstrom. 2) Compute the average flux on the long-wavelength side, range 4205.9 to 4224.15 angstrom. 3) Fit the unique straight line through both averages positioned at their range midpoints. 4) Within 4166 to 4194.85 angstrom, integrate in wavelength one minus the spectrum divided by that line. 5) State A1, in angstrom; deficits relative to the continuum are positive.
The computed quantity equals 1.5 angstrom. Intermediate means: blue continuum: 6.39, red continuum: 6.88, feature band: 6.32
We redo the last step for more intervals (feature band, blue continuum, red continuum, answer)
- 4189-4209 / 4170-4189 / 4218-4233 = -0.8 angstrom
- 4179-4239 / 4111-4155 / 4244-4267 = 2.7 angstrom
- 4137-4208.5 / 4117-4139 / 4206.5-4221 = 5.4 angstrom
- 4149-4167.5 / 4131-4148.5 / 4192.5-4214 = -0.4 angstrom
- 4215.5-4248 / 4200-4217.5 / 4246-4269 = 1.0 angstrom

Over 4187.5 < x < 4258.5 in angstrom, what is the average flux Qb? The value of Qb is 6.75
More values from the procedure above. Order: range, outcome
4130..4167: 6.28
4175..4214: 6.51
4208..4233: 6.53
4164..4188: 6.36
